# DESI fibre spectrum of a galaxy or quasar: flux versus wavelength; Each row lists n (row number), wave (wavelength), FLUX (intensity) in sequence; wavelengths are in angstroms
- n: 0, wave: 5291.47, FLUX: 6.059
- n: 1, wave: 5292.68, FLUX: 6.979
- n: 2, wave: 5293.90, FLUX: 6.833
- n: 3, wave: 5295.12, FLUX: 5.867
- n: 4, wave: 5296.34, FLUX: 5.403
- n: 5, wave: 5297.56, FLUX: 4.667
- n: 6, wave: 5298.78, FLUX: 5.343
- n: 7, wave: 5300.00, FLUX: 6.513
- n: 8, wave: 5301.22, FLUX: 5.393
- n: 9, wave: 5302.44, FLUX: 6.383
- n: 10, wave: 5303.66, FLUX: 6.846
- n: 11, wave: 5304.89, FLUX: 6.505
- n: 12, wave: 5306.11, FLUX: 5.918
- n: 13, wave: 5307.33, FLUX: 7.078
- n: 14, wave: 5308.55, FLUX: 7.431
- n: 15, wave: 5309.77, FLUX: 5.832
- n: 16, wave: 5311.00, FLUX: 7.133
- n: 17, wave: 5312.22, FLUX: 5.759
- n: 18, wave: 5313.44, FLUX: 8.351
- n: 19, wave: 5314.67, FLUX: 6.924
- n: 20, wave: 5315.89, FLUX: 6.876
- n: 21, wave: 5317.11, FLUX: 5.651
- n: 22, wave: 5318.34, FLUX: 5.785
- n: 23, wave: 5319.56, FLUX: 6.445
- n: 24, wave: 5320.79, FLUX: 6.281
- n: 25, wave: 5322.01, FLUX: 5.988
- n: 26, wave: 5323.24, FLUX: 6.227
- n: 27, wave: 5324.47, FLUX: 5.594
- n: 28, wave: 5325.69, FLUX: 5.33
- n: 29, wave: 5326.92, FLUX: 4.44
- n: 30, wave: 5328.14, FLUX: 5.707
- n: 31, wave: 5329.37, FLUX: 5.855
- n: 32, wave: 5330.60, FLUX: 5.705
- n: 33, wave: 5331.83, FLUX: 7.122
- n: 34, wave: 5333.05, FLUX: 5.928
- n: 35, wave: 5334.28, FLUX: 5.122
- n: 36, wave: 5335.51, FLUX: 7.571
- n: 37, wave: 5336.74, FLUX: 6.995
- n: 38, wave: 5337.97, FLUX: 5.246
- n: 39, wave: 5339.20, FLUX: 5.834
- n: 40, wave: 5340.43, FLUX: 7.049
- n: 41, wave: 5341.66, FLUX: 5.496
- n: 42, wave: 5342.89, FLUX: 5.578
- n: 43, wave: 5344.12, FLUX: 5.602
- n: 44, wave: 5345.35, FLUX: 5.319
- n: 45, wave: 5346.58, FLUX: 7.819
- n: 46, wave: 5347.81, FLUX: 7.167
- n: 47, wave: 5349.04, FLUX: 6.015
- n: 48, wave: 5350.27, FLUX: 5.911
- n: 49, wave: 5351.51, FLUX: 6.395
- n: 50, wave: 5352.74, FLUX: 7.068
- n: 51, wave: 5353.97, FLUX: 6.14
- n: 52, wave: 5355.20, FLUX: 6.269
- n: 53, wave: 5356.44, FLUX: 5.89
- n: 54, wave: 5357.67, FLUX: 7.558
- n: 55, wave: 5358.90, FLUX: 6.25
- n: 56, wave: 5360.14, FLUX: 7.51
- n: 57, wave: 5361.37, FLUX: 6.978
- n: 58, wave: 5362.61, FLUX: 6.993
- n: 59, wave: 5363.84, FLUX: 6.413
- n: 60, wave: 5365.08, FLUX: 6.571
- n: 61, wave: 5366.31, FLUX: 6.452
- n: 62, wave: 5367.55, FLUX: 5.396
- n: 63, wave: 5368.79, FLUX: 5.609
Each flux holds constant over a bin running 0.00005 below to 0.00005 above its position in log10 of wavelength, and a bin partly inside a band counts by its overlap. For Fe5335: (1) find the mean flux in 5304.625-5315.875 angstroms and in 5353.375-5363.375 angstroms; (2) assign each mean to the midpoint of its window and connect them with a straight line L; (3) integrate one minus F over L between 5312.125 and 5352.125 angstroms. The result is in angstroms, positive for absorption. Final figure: 3.5 angstroms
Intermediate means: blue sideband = 6.79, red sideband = 6.7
